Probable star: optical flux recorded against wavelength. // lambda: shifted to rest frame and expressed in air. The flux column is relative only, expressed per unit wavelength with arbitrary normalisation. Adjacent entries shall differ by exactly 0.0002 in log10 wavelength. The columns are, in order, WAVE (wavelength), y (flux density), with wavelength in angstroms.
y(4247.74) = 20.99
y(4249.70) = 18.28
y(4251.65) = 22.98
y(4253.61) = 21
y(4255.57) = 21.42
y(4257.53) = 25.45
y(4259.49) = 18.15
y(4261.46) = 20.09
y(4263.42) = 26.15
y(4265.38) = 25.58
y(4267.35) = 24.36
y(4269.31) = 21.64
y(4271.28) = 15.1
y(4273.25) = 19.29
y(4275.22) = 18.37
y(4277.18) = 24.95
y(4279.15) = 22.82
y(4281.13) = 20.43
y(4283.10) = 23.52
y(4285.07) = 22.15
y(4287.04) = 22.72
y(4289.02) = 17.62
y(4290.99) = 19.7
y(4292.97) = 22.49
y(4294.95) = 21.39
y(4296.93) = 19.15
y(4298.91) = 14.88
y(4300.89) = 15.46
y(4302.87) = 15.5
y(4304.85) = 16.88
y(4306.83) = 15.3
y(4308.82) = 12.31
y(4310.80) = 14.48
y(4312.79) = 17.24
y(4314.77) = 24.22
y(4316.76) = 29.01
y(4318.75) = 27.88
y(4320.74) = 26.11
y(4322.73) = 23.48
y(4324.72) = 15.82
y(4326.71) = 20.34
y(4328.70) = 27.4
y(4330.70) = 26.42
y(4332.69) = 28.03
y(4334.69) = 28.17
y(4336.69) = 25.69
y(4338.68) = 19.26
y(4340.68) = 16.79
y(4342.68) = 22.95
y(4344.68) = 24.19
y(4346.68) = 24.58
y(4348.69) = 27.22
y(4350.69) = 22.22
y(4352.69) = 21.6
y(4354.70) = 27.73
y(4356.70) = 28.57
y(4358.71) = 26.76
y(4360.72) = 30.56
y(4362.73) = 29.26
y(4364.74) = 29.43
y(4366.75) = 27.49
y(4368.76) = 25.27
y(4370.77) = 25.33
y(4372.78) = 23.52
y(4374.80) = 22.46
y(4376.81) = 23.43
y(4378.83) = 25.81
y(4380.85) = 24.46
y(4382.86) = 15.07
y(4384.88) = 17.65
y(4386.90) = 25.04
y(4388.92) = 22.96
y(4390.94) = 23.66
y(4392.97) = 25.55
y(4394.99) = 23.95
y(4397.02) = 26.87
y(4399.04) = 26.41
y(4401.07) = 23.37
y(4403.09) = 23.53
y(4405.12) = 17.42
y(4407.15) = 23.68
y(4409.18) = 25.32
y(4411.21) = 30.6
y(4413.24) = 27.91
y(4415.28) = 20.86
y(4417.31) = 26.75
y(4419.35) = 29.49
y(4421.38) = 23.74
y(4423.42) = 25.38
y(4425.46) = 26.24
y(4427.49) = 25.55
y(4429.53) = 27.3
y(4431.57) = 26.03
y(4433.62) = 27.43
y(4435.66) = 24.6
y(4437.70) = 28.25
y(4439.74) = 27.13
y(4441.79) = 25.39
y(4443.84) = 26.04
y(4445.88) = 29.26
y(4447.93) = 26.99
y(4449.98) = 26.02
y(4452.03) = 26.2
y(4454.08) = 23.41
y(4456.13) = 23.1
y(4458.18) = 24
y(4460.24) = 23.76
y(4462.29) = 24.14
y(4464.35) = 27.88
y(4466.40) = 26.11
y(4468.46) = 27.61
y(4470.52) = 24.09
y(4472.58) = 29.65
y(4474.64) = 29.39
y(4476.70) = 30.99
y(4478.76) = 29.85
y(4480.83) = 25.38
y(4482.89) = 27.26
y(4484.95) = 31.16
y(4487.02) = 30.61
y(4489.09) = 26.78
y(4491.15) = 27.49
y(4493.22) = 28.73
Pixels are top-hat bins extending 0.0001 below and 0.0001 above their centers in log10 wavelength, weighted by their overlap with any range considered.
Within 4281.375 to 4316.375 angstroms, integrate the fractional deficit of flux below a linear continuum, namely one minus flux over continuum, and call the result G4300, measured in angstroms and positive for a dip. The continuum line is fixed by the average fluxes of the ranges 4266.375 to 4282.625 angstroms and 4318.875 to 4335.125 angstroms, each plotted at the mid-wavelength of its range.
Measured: 5.9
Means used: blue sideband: 21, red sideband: 24.5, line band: 18.8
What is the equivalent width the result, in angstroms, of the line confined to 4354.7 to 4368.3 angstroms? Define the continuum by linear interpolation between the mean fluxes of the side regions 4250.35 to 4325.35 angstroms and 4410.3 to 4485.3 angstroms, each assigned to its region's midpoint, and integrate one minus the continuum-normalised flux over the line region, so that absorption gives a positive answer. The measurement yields -3.0 angstroms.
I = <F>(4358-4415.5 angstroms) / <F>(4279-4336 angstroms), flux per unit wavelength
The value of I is 1.17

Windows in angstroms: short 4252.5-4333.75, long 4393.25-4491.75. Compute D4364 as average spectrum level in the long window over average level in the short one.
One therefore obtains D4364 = 1.2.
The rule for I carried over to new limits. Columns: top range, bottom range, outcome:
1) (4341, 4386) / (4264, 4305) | 1.21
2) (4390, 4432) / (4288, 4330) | 1.27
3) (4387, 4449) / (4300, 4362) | 1.13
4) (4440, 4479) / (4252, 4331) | 1.27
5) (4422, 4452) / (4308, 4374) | 1.09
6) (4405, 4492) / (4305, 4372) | 1.11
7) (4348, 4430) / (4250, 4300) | 1.18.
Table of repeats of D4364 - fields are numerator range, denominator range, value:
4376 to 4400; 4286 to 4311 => 1.33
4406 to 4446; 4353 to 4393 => 1.05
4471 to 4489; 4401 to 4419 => 1.18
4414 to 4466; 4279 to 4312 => 1.39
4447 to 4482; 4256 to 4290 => 1.22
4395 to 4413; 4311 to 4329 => 1.08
